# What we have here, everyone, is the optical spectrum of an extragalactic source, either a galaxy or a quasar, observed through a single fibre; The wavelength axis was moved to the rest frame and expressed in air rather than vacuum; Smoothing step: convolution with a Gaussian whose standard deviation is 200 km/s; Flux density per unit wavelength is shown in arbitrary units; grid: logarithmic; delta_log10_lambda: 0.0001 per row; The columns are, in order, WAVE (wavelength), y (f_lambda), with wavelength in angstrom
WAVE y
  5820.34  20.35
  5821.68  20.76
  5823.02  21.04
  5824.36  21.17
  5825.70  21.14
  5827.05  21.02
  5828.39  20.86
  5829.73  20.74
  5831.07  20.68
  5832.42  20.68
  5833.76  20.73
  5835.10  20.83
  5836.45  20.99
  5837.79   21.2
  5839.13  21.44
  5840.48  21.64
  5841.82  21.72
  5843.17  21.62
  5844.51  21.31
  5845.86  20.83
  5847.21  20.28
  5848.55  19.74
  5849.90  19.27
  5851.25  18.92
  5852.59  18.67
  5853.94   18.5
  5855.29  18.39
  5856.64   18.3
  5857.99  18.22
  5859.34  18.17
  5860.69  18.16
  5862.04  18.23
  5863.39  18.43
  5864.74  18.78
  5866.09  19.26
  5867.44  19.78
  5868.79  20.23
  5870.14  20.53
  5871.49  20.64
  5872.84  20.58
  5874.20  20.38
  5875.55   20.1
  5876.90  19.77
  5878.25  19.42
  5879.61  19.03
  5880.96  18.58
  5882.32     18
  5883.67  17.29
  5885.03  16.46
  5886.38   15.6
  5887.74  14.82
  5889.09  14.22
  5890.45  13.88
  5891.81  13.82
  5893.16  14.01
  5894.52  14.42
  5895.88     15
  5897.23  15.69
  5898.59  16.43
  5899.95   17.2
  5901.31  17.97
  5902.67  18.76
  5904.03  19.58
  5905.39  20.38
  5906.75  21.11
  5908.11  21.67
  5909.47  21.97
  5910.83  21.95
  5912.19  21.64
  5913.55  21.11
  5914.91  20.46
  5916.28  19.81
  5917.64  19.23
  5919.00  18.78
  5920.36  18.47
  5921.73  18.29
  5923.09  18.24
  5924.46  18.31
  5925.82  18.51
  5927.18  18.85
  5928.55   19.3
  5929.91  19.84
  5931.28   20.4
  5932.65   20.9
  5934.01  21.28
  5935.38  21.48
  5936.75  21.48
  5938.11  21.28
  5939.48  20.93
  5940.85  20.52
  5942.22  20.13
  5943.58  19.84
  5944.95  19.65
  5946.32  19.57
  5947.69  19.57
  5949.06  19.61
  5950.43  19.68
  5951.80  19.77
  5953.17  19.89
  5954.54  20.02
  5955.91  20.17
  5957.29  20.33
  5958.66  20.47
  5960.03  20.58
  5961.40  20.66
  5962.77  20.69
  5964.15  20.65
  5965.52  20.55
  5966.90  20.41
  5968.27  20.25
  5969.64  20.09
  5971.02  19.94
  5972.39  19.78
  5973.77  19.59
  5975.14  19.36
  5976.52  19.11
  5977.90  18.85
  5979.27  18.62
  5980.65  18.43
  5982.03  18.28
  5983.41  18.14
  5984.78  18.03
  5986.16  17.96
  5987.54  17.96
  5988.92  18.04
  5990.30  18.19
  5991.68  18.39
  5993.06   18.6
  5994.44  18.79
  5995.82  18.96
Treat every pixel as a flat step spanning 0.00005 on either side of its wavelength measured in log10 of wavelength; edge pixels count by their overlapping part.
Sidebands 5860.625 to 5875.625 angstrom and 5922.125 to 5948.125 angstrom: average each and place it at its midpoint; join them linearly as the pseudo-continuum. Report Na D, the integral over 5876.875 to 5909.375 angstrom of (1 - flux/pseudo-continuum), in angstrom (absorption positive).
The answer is 4.1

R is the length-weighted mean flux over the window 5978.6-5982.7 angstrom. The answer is 18.4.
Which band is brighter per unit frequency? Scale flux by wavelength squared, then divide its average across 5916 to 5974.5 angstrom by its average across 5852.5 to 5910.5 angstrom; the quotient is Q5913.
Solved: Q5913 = 1.12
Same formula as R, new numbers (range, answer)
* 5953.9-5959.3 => 20.2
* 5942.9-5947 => 19.7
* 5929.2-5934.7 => 20.6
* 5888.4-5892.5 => 14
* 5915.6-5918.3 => 19.5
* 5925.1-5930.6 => 19.1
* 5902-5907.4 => 19.9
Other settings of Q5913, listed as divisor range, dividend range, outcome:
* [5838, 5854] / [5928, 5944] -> 1.04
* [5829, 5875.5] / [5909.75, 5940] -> 1.03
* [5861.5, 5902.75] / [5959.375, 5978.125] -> 1.17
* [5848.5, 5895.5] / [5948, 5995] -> 1.11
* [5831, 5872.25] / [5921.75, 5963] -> 1.04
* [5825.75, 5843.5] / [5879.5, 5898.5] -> 0.76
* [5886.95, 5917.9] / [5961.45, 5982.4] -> 1.12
